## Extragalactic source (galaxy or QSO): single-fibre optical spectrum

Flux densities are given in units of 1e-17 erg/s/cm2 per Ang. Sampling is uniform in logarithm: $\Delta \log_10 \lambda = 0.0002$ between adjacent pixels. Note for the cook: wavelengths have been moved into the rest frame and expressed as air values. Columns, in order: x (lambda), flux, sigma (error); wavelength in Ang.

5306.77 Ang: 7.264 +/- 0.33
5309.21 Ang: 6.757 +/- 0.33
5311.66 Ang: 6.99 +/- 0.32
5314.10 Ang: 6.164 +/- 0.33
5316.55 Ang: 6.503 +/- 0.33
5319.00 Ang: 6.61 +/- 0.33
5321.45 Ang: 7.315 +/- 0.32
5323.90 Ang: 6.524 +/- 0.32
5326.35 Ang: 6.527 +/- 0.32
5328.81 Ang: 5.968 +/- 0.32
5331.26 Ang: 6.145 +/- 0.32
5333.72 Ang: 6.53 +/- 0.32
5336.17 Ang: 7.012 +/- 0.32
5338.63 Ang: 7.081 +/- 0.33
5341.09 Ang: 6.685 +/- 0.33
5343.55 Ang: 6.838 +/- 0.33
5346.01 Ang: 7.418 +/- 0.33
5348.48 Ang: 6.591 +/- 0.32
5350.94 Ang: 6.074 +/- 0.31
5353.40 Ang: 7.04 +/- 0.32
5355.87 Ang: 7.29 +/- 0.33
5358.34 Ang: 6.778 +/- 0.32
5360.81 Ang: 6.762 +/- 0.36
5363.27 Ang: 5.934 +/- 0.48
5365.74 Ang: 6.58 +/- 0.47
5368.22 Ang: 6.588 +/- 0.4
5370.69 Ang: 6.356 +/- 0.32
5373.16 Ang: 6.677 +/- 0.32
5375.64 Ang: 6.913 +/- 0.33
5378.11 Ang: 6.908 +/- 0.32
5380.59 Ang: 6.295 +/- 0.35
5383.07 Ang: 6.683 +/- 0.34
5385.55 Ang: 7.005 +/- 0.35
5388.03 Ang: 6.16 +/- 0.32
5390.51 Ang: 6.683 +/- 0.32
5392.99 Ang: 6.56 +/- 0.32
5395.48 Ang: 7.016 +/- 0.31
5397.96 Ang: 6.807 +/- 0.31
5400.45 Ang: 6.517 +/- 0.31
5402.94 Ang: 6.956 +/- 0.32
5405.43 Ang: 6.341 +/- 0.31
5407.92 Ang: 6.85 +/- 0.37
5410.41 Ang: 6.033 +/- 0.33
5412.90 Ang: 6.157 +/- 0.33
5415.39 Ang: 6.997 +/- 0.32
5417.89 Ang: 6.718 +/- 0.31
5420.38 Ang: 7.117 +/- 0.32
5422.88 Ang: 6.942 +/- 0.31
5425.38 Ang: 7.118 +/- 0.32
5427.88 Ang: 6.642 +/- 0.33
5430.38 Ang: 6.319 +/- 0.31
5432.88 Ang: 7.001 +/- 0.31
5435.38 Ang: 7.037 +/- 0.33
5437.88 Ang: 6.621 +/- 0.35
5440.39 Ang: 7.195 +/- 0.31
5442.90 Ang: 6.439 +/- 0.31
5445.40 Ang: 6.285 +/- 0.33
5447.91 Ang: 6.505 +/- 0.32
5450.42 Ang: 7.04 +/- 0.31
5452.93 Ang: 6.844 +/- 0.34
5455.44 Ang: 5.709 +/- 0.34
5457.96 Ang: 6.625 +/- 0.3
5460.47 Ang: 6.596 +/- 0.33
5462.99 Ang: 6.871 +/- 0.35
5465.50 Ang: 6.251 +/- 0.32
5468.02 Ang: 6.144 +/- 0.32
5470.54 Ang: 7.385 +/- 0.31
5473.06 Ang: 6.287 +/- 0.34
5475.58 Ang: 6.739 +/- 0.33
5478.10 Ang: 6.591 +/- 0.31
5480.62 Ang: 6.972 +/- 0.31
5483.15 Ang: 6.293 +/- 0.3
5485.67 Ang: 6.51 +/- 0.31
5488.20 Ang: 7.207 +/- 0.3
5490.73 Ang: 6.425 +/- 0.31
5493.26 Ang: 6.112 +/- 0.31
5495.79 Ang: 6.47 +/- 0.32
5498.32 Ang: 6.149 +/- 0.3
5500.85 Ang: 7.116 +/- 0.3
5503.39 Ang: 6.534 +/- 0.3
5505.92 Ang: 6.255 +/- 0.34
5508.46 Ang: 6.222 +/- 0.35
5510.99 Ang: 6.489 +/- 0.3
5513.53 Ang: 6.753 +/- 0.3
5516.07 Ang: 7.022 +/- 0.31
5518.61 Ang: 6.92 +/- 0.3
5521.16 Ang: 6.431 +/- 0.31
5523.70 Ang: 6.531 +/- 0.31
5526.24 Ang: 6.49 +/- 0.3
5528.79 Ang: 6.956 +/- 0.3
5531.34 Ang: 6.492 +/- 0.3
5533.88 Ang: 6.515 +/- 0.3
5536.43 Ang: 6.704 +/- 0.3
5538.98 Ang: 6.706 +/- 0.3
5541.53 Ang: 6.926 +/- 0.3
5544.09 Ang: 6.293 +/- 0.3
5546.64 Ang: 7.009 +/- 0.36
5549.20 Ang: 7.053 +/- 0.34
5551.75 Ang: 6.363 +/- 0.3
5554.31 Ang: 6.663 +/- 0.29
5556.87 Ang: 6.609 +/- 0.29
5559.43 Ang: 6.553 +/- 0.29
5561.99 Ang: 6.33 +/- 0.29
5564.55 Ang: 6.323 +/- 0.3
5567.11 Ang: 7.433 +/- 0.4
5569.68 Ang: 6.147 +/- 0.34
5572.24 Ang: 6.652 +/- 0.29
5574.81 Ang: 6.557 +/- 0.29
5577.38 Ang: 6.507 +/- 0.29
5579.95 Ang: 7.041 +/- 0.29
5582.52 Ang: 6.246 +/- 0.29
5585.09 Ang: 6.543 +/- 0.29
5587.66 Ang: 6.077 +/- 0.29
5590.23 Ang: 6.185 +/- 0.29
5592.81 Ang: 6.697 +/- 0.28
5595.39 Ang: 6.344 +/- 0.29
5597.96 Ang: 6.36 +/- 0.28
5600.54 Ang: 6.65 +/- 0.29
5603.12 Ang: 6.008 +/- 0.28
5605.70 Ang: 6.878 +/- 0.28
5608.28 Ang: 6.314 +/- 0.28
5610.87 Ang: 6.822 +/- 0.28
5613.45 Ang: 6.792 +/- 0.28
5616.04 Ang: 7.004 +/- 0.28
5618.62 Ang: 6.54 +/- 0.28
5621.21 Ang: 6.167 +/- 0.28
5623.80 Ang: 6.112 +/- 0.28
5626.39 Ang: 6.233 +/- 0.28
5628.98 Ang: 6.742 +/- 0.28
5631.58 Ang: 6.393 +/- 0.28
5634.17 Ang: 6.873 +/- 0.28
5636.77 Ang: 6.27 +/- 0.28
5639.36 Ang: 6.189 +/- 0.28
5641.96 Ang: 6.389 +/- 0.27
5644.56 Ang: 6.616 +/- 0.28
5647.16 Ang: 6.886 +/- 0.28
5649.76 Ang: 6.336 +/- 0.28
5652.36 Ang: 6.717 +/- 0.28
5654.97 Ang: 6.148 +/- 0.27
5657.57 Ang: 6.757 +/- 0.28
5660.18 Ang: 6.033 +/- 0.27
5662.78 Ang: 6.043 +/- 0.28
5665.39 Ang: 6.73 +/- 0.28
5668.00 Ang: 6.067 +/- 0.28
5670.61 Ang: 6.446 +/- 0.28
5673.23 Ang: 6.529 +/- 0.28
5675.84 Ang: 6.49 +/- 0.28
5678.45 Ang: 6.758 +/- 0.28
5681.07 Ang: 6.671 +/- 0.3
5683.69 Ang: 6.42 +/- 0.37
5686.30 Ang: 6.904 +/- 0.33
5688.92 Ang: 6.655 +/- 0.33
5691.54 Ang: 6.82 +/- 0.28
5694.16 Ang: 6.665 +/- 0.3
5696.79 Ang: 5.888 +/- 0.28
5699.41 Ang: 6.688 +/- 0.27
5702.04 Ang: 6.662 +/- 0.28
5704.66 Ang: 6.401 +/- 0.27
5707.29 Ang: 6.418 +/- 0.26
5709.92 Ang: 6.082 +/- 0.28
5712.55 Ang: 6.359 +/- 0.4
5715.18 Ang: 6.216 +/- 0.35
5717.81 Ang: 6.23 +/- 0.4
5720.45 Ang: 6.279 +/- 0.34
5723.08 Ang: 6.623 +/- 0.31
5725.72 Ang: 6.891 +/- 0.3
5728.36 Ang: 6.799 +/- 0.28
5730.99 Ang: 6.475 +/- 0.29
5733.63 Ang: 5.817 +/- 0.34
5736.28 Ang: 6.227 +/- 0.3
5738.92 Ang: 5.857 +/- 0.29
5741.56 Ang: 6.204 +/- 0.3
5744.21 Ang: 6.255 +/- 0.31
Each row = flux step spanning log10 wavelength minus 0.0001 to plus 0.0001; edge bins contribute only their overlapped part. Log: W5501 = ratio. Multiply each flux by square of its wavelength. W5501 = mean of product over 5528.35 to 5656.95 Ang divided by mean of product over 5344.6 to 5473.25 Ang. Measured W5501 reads 1.05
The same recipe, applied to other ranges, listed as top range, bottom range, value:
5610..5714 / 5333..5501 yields 1.06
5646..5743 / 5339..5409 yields 1.08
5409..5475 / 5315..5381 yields 1.03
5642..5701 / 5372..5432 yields 1.07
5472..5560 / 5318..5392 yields 1.05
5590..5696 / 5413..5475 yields 1.05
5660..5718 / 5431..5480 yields 1.06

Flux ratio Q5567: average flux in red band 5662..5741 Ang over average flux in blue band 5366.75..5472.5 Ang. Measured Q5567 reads 0.97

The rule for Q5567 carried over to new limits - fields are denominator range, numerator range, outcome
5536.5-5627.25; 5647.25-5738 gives 0.98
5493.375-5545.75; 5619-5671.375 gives 0.97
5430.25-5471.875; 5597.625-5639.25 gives 0.98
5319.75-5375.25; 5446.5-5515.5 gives 0.98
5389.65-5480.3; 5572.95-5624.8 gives 0.97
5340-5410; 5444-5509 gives 0.98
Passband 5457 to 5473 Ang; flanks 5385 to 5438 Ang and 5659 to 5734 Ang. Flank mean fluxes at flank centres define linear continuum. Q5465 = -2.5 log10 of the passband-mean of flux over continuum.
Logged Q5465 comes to 0.007 mag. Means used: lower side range 6.71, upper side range 6.46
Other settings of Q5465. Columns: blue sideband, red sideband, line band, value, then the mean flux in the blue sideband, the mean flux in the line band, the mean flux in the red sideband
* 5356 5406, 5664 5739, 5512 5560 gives -0.02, 6.64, 6.68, 6.46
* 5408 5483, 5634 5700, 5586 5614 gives 0.01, 6.66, 6.46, 6.49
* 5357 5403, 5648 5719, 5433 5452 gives -0.02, 6.63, 6.75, 6.45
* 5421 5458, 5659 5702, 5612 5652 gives 0.00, 6.7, 6.51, 6.49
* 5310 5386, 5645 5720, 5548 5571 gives -0.01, 6.67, 6.61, 6.46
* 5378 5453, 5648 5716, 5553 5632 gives 0.00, 6.7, 6.51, 6.46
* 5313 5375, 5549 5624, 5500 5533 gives -0.01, 6.64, 6.62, 6.53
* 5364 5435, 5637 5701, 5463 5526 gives 0.00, 6.68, 6.58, 6.49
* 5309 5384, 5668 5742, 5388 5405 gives -0.01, 6.66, 6.69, 6.44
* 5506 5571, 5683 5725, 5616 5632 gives 0.02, 6.63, 6.42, 6.46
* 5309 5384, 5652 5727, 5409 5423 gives 0.00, 6.66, 6.64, 6.46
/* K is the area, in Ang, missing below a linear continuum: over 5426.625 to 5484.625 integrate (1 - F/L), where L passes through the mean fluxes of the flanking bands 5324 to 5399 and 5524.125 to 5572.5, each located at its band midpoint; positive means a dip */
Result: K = 0.2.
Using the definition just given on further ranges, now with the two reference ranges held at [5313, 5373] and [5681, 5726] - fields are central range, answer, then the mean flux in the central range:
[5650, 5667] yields 0.3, 6.4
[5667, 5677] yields 0.2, 6.39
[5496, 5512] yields 0.3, 6.46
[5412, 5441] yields -1.0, 6.82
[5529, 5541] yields -0.2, 6.66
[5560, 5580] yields -0.2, 6.6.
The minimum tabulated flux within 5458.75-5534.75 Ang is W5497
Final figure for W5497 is 6.112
